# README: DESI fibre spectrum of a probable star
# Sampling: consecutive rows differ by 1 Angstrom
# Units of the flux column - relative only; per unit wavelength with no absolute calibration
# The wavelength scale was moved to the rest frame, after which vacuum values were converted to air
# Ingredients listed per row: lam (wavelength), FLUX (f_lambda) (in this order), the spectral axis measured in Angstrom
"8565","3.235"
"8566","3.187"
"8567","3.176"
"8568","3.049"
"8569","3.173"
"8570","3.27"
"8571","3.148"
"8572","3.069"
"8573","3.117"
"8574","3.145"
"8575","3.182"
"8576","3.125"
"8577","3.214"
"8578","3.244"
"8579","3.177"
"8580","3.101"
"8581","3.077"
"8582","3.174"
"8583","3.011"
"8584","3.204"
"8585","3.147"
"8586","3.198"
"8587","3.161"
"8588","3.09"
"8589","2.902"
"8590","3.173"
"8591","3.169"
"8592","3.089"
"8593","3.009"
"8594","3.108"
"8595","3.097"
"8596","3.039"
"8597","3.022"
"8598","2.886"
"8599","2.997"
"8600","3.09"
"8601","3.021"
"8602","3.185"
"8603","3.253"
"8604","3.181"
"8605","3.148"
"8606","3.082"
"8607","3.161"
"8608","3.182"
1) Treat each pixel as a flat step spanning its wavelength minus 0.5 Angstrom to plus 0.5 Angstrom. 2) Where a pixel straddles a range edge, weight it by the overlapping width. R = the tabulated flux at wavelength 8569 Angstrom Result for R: 3.173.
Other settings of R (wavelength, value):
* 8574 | 3.145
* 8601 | 3.021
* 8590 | 3.173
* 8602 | 3.185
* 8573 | 3.117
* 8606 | 3.082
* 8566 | 3.187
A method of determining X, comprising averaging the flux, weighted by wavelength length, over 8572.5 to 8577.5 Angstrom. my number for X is 3.16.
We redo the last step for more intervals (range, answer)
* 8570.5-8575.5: 3.13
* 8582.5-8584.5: 3.11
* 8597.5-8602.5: 3.04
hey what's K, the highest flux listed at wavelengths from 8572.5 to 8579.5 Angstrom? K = 3.244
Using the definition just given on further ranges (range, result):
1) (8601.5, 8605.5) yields 3.253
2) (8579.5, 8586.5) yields 3.204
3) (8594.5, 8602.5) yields 3.185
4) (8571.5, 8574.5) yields 3.145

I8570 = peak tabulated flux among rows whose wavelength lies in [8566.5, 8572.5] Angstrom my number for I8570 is 3.27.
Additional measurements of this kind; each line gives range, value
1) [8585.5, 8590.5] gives 3.198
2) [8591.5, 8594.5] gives 3.108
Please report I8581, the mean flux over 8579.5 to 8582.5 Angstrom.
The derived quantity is 3.12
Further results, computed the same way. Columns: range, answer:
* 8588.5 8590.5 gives 3.04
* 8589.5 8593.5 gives 3.11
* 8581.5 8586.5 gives 3.15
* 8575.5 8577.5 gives 3.17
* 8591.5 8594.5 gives 3.07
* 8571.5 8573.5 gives 3.09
